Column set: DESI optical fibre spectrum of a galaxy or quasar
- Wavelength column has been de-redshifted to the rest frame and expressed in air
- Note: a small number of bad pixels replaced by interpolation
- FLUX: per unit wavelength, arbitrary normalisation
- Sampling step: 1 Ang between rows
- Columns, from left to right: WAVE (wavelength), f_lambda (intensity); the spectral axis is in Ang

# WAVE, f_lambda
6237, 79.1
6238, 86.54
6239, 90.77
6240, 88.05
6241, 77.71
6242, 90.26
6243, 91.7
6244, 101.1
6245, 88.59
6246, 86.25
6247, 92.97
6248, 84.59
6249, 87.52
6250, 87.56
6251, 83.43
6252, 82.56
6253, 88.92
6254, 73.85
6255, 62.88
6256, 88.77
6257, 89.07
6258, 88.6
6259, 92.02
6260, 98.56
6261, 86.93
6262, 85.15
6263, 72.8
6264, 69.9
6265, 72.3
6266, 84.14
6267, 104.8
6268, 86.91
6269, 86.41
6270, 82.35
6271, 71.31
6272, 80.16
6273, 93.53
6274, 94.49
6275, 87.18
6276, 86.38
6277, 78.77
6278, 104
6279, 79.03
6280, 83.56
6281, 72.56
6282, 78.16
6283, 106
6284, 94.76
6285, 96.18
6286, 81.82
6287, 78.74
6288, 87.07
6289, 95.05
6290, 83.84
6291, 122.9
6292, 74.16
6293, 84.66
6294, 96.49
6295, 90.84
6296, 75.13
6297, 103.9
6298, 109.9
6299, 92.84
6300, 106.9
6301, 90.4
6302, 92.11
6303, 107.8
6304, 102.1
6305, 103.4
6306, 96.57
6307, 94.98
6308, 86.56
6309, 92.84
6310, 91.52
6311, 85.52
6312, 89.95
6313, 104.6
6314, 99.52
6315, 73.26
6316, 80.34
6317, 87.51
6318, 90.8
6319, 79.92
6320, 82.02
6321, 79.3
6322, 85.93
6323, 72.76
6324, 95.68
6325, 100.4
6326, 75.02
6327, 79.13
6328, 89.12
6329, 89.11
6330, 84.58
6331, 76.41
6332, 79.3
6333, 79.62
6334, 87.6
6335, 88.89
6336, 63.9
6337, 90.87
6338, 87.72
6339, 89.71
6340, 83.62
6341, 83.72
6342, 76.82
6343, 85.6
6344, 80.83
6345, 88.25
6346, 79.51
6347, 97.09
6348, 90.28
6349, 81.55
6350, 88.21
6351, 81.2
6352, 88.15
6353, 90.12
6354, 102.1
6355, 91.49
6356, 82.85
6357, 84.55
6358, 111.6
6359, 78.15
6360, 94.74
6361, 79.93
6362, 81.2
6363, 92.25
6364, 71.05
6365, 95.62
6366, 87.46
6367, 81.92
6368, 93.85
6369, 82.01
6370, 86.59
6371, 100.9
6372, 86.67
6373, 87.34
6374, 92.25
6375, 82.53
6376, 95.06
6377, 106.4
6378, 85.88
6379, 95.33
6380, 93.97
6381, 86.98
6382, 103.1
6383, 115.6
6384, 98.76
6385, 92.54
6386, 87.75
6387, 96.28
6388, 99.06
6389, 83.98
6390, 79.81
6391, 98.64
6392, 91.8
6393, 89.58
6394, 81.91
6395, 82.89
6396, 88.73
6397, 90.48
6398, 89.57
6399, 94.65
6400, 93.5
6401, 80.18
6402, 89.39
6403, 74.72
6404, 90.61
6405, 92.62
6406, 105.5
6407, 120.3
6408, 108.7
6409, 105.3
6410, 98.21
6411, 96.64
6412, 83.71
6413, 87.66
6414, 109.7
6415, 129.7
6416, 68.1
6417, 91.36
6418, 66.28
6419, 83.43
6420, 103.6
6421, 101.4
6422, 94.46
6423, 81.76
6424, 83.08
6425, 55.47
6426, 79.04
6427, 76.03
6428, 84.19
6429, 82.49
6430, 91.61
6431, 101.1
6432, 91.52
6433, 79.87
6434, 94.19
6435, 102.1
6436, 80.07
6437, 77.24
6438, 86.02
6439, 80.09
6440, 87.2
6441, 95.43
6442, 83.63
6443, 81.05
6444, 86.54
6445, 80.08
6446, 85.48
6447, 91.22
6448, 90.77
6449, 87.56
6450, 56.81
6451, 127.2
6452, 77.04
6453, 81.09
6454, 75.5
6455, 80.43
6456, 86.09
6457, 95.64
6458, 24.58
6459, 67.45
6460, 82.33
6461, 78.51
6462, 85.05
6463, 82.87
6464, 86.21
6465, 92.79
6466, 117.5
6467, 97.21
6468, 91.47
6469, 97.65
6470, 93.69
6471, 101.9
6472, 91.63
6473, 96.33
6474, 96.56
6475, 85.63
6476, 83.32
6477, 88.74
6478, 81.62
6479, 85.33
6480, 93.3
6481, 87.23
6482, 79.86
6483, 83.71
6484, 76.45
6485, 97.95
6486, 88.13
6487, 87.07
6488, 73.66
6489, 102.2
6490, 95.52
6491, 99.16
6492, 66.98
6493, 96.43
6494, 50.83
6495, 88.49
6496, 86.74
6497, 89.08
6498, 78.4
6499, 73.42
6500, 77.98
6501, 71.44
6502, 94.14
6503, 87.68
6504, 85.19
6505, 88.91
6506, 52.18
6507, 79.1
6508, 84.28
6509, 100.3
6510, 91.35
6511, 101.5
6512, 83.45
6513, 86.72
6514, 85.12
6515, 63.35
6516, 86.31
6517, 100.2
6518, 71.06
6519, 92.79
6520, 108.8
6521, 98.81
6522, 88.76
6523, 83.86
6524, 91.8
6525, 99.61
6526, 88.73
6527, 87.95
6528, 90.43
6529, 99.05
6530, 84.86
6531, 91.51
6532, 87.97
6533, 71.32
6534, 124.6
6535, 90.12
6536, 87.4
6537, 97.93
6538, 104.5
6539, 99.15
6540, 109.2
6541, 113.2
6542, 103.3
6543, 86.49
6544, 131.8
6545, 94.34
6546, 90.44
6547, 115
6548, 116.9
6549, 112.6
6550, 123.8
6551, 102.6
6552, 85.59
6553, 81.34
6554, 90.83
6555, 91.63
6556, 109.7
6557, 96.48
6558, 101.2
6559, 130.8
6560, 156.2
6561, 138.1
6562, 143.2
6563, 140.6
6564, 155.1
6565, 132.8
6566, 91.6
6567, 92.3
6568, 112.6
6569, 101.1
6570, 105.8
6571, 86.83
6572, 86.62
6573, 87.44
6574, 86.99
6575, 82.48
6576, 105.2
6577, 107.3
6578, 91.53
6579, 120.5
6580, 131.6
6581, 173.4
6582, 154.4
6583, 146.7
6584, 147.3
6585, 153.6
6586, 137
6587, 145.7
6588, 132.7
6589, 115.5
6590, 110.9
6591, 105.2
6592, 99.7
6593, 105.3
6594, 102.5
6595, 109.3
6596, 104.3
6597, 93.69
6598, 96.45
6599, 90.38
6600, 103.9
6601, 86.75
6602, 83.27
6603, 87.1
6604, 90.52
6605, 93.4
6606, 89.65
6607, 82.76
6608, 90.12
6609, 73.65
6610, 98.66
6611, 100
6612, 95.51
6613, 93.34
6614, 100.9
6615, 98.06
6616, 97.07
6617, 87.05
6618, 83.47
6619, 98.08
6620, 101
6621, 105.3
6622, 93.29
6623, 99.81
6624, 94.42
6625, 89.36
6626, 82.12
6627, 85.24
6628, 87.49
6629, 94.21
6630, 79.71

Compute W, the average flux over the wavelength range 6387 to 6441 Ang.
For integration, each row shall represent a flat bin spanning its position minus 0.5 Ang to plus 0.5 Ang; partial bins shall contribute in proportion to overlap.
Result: 89.9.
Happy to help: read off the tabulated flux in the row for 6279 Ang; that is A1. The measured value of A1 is 79.03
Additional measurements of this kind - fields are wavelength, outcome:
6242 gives 90.26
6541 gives 113.2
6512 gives 83.45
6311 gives 85.52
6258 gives 88.6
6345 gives 88.25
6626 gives 82.12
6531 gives 91.51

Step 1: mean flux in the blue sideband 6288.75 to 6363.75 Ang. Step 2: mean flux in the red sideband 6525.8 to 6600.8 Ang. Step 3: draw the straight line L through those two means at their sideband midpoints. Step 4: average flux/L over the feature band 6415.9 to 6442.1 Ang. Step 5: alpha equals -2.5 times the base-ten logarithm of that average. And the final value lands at 0.14 mag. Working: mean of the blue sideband 88.7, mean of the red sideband 109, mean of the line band 85.5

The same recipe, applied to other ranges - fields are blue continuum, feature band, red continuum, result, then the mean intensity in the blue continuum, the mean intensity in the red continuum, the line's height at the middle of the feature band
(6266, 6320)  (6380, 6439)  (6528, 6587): 0.10 mag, 90.4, 110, 99.2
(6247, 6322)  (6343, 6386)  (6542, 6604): 0.06 mag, 88.4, 111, 94.8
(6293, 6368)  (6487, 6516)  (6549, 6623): 0.21 mag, 88.3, 107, 101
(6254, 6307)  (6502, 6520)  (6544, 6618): 0.21 mag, 89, 108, 103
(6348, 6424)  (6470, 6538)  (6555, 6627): 0.15 mag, 91.4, 107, 100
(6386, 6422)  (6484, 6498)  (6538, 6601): 0.20 mag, 92.8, 112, 103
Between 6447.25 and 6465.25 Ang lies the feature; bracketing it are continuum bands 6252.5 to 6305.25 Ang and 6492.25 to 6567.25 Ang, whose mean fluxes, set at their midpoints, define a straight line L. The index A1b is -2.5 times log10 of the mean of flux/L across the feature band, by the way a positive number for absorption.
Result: 0.17 mag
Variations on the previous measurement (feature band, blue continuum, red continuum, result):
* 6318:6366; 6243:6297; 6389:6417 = 0.058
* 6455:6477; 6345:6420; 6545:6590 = 0.174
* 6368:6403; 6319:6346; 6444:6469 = -0.091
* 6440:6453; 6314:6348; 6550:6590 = 0.154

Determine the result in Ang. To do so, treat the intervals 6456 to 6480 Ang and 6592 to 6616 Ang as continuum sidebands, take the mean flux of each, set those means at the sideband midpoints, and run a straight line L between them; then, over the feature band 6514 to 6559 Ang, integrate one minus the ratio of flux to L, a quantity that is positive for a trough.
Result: -2.9 Ang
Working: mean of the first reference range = 87.2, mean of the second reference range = 94.5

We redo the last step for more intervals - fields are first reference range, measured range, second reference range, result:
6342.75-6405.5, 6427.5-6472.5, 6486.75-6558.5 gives 2.1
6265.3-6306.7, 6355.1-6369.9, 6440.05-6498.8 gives 0.3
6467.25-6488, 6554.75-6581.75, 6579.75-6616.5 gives -2.7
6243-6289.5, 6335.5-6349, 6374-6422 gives 0.9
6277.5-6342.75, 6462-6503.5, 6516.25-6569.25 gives 5.0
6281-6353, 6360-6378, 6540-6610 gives 0.8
